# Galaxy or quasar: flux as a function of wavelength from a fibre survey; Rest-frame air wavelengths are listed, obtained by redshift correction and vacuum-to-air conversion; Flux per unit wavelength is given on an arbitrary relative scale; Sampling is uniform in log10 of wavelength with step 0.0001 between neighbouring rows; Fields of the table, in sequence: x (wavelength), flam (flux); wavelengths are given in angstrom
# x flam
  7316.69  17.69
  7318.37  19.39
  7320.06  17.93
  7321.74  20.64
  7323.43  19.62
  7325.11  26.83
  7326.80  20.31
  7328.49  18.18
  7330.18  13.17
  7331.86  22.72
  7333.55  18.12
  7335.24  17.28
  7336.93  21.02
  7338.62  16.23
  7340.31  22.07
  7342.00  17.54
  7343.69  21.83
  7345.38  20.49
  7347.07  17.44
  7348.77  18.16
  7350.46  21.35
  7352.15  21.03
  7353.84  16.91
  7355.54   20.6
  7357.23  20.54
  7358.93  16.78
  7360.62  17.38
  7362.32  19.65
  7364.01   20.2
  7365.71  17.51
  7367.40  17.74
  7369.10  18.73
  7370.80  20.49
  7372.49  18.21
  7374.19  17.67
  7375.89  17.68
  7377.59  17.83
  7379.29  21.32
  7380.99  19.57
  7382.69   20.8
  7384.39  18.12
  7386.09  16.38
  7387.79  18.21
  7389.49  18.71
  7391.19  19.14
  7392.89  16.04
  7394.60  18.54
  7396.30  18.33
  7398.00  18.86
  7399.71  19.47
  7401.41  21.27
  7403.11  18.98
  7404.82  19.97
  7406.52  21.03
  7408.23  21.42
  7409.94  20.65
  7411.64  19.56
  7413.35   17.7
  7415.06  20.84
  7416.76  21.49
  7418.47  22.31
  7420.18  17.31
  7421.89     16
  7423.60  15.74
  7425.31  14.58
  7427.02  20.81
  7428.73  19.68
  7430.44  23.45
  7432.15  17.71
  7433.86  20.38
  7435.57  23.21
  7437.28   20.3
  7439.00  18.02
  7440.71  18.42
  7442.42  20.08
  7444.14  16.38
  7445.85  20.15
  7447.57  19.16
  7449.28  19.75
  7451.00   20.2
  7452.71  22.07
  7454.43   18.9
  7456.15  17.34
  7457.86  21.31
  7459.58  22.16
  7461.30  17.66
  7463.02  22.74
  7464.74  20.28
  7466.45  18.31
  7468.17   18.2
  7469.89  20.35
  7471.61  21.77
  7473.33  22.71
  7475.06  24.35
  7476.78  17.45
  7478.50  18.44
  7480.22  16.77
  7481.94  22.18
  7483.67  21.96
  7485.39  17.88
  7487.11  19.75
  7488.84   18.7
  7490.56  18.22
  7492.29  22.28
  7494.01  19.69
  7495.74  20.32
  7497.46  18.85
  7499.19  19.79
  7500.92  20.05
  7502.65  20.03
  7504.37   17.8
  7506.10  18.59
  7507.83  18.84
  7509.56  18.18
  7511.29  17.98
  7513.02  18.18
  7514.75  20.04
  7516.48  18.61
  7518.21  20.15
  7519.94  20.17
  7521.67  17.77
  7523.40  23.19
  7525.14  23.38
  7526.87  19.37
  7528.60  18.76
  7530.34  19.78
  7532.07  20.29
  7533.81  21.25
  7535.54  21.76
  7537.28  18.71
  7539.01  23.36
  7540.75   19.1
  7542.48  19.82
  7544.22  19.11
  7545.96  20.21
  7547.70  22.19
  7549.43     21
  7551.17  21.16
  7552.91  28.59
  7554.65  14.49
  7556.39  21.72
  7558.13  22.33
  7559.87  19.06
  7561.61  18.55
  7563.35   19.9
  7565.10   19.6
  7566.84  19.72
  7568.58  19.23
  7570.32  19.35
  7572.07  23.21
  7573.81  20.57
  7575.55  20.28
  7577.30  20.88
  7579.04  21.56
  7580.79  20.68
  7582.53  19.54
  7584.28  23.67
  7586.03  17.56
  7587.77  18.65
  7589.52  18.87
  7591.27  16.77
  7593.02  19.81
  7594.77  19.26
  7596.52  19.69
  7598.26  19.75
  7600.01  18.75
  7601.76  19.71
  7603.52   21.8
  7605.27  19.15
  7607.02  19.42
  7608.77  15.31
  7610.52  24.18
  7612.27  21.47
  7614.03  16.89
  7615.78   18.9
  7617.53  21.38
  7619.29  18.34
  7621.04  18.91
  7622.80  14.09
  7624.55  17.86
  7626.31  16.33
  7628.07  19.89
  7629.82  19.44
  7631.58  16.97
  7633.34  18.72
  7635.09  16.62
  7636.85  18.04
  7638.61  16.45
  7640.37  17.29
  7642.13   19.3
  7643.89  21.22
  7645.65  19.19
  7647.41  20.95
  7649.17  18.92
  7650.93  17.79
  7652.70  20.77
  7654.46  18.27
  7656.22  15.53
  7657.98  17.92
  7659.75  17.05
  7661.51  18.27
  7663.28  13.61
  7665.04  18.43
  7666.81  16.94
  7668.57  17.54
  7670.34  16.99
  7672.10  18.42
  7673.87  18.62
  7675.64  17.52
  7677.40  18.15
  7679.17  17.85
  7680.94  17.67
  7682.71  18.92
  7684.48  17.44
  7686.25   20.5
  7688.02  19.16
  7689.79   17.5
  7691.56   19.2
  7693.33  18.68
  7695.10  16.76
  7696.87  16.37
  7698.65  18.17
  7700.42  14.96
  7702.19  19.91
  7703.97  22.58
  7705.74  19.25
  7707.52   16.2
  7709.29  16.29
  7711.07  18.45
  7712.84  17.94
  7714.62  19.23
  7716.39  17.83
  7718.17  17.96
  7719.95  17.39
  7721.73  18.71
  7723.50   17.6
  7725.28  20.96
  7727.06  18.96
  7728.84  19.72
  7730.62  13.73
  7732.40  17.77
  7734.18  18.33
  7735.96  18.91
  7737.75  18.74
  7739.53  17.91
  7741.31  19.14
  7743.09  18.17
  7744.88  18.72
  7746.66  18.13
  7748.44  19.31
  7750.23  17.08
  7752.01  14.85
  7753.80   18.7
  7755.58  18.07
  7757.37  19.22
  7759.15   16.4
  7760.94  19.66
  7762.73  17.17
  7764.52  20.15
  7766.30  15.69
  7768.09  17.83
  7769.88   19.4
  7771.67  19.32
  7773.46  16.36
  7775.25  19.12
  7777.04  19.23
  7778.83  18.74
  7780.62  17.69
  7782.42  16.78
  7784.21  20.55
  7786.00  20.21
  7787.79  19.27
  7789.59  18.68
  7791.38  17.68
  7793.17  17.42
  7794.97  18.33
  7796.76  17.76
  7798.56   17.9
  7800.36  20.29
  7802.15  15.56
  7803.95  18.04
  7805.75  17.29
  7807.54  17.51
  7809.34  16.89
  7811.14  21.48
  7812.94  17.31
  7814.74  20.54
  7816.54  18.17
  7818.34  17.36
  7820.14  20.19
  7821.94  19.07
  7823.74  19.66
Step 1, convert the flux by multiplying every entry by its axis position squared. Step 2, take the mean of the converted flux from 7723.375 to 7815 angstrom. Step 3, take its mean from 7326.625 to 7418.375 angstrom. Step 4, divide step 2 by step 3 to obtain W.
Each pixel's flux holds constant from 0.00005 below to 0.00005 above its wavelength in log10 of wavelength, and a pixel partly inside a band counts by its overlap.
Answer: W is 1.06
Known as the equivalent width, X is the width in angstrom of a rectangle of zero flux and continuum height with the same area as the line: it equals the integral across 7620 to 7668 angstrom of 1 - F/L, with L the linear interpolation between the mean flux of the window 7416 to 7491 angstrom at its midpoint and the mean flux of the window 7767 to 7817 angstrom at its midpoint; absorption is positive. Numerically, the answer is 2.52 angstrom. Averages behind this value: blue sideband 19.7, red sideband 18.4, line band 18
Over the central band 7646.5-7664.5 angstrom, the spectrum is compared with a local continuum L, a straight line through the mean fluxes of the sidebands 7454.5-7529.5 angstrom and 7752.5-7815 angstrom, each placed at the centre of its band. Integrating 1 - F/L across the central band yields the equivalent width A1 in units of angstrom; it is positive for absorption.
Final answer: 0.98 angstrom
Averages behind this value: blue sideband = 19.8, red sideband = 18.3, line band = 17.9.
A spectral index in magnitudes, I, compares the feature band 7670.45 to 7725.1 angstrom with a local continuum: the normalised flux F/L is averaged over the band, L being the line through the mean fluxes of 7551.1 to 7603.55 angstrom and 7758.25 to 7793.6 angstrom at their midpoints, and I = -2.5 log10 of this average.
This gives 0.05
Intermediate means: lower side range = 20.1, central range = 18.2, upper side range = 18.4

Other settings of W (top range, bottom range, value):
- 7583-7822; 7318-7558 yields 1.00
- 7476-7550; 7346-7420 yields 1.07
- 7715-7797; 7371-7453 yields 1.04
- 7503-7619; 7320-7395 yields 1.11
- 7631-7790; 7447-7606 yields 0.95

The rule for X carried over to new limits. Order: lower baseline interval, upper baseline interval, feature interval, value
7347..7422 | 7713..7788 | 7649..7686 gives 1.42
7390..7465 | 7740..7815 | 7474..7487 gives -0.38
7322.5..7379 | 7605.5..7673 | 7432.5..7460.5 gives -1.43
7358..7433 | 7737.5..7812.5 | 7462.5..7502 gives -2.59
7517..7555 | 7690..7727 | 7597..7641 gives 1.96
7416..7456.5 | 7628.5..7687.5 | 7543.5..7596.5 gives -4.68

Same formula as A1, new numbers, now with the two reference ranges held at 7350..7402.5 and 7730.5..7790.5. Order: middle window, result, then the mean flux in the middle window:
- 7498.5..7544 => -2.8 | 19.8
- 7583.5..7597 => -0.5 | 19.2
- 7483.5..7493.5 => -0.5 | 19.7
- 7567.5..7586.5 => -2.2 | 20.6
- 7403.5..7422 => -1.2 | 20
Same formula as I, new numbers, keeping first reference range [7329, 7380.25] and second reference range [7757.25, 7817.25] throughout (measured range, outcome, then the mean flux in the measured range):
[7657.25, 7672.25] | 0.08 mag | 17.2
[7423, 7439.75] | -0.04 mag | 19.5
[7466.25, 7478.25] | -0.09 mag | 20.5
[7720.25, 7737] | 0.01 mag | 18.3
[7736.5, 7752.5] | 0.02 mag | 18.1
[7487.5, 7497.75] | -0.06 mag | 19.7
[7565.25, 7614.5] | -0.07 mag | 19.9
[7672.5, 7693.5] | 0.00 mag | 18.4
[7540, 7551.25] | -0.09 mag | 20.3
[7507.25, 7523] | -0.02 mag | 19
